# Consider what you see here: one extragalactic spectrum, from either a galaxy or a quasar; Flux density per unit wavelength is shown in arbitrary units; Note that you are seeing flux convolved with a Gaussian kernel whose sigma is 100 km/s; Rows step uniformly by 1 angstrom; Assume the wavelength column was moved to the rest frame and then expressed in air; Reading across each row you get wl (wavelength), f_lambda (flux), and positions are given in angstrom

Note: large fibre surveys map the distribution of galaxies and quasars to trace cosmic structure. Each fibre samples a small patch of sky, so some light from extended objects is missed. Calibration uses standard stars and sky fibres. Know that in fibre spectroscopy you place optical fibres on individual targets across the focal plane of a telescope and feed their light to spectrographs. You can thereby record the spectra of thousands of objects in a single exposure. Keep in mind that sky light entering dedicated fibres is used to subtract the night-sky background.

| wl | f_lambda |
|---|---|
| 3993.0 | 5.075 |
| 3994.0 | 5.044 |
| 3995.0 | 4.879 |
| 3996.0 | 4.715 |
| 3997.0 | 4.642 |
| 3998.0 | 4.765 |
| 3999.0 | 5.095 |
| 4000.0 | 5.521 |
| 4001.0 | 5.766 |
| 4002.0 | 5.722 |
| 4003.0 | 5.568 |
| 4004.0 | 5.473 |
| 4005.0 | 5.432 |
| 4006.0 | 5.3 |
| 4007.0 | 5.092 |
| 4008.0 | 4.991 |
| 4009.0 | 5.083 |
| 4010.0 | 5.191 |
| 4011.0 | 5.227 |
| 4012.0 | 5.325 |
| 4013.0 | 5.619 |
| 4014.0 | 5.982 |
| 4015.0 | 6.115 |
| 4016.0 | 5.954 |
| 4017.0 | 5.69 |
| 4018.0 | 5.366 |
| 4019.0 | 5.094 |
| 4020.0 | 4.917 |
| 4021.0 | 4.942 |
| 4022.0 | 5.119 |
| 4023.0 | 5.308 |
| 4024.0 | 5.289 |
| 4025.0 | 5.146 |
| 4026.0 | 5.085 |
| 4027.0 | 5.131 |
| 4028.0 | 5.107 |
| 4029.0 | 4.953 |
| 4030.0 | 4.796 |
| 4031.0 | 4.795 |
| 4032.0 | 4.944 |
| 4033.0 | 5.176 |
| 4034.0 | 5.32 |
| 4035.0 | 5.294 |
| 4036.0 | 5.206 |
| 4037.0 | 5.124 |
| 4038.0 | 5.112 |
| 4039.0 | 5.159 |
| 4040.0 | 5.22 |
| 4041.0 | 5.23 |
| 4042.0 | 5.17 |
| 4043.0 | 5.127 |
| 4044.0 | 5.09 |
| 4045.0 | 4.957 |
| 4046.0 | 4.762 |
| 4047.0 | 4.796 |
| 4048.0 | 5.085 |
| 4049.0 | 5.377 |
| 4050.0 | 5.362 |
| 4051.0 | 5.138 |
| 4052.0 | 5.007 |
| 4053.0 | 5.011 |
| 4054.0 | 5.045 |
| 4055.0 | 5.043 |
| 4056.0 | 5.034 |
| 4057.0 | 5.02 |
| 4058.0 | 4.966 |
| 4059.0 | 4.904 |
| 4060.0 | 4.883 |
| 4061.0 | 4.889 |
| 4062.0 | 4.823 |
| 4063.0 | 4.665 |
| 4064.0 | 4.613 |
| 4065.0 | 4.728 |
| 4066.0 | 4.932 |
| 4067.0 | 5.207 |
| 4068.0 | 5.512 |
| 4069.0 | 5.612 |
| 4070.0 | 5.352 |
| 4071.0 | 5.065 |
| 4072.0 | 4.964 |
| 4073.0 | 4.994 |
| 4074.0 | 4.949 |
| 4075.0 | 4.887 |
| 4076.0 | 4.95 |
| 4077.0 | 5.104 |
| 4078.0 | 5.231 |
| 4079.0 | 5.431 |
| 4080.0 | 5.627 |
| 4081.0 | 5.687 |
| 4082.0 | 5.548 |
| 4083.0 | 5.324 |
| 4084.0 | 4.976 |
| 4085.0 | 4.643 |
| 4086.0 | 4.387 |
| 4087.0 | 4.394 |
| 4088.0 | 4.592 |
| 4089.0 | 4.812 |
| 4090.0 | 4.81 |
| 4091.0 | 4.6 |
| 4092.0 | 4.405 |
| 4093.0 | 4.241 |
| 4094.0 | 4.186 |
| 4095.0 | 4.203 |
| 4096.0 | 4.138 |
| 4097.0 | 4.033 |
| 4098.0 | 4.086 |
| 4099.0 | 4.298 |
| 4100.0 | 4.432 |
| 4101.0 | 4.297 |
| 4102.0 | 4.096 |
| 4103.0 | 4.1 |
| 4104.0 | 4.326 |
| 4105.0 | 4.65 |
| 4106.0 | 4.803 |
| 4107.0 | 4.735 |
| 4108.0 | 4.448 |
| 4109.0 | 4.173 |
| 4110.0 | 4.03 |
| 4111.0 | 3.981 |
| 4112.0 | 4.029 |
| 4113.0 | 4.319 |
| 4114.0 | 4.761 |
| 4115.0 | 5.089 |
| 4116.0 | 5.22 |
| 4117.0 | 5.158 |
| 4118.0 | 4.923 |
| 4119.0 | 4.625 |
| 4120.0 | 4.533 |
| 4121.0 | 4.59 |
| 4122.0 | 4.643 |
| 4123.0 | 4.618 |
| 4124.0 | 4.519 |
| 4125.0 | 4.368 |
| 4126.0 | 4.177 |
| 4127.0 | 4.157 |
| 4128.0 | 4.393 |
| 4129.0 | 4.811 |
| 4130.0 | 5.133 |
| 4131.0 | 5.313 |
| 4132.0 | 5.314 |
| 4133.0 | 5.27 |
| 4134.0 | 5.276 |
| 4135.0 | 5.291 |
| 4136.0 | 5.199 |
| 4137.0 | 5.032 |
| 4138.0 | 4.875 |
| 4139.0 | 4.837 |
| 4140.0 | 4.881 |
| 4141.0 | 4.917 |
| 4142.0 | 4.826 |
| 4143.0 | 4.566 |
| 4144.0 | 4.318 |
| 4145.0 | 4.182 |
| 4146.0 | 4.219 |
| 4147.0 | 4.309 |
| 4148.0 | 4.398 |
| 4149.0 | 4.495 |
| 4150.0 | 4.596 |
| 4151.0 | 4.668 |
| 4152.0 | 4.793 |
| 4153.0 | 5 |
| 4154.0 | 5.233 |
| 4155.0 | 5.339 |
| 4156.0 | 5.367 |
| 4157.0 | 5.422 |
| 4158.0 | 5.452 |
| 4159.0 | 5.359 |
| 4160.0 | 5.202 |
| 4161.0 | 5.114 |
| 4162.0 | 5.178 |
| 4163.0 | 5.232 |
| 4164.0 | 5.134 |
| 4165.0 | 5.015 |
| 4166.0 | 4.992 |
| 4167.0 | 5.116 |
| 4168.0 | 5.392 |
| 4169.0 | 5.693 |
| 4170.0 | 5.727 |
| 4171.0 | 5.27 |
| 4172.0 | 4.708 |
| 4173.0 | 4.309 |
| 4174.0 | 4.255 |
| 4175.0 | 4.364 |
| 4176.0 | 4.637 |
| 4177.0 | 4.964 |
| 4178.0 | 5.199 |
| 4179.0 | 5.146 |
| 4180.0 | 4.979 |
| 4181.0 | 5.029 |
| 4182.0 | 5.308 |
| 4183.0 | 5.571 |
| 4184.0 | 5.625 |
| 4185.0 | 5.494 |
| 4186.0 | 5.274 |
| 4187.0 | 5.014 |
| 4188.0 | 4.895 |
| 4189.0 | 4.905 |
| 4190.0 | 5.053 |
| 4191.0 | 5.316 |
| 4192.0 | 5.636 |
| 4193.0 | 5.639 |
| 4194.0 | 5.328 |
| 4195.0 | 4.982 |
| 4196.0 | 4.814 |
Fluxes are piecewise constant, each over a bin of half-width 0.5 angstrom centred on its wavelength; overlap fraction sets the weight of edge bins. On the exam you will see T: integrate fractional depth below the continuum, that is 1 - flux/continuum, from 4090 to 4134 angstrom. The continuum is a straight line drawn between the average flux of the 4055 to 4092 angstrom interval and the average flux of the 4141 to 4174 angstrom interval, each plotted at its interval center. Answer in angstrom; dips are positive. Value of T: 3.9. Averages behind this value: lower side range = 5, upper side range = 4.95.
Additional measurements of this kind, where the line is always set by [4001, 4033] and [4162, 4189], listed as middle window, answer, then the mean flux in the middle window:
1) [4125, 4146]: 1.3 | 4.81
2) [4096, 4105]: 1.7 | 4.23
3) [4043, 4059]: 0.6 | 5.04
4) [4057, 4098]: 2.7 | 4.87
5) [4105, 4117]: 1.5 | 4.54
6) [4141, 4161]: 1.1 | 4.84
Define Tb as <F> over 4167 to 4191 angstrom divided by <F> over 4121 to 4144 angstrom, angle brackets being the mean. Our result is 1.1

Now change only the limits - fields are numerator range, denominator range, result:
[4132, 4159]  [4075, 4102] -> 1.04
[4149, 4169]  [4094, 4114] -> 1.20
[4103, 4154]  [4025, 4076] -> 0.93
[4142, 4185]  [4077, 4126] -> 1.08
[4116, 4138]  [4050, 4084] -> 0.95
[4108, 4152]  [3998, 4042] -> 0.89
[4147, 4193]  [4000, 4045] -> 0.97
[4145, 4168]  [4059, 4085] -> 0.97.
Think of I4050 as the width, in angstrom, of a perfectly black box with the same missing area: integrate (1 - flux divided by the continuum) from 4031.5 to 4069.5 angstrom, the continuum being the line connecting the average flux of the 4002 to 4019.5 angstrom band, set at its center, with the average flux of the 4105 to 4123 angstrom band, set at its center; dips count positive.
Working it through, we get 0.4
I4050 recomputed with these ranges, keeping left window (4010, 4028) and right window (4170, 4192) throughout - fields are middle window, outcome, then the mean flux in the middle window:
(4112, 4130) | 1.83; 4.64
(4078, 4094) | 1.05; 4.89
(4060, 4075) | 0.72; 5.01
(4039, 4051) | 0.45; 5.11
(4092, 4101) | 1.71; 4.22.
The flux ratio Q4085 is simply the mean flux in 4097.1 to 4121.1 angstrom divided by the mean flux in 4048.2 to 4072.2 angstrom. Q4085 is 0.9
